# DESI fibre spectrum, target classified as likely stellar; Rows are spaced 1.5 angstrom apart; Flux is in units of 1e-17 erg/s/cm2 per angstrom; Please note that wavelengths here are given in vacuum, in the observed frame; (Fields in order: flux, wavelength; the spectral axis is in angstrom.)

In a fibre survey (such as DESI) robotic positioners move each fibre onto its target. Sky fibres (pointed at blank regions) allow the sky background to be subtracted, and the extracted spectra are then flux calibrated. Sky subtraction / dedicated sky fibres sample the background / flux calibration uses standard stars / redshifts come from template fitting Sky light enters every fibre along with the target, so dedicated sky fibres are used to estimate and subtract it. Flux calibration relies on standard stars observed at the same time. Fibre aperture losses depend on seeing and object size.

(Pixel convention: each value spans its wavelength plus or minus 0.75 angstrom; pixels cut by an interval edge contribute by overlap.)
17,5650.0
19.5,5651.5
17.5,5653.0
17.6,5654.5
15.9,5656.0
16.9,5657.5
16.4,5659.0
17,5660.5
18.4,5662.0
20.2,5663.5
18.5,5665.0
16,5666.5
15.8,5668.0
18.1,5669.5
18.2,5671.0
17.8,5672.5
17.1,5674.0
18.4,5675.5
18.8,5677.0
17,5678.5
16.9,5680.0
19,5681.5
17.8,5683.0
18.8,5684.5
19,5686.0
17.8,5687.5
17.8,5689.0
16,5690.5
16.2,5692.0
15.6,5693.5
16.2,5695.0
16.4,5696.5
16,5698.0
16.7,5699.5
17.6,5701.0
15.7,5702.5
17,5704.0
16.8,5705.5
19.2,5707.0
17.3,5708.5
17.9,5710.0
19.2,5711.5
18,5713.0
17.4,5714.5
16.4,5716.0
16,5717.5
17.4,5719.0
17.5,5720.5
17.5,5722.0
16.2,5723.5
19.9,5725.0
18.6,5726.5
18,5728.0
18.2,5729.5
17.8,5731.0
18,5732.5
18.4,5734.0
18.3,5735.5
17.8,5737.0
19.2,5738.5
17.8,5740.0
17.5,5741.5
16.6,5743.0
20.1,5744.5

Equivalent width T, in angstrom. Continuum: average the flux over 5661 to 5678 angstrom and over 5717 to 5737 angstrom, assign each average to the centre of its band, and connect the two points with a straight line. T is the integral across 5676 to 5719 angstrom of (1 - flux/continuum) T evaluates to 1.4 angstrom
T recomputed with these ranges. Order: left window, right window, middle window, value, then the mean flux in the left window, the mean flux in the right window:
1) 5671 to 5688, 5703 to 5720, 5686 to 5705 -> 1.16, 18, 17.5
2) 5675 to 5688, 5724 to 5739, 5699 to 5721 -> 1.13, 18.2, 18.4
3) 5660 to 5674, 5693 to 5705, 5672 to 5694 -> -0.68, 17.8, 16.4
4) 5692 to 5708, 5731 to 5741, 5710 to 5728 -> -0.18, 16.7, 18.2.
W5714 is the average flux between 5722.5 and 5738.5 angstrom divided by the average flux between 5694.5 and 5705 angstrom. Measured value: 1.1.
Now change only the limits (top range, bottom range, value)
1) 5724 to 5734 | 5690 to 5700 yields 1.14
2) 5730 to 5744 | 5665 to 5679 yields 1.03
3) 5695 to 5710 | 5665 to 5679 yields 0.97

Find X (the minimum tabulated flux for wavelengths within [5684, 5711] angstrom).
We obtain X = 15.6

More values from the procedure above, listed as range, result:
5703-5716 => 16.4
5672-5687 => 16.9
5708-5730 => 16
